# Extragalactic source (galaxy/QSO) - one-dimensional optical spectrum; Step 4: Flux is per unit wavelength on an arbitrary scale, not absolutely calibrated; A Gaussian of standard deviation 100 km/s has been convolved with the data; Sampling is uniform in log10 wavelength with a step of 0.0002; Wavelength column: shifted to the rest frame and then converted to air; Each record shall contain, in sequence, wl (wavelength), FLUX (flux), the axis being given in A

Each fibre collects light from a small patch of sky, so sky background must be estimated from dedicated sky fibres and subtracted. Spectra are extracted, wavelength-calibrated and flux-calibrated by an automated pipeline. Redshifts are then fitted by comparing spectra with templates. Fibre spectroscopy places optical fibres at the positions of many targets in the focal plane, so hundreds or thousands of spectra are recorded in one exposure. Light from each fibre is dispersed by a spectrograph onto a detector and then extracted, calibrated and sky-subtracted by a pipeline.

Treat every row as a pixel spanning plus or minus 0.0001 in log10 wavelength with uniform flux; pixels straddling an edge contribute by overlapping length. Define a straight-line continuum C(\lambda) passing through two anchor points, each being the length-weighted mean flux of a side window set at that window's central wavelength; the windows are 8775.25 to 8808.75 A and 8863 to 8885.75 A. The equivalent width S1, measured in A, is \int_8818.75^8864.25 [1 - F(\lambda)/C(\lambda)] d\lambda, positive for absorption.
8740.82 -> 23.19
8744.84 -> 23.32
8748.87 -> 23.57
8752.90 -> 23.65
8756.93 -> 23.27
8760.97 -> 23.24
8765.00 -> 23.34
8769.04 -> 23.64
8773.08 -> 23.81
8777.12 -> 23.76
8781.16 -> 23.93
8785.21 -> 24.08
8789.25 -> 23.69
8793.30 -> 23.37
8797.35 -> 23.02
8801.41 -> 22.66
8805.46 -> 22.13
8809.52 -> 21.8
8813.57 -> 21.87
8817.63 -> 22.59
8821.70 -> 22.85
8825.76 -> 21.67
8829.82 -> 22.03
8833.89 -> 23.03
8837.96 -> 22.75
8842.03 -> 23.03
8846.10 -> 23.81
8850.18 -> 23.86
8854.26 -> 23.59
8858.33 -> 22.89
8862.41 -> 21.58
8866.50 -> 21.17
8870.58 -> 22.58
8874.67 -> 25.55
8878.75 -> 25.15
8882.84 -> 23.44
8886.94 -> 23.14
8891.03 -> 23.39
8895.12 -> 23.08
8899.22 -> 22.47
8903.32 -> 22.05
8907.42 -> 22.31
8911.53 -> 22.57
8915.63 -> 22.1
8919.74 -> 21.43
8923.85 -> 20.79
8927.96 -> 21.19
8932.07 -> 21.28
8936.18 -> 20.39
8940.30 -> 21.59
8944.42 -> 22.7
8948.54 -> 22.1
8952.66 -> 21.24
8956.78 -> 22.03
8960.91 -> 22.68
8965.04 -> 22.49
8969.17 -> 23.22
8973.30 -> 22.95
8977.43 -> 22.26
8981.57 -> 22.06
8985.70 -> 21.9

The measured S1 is 1.0 A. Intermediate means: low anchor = 23.3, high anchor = 23.4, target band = 22.8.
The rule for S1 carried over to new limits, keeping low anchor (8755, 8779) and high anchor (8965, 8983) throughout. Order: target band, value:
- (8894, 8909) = 0.3 A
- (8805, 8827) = 1.1 A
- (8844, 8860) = -0.3 A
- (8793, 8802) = 0.1 A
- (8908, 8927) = 0.9 A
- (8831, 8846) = 0.1 A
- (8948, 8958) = 0.4 A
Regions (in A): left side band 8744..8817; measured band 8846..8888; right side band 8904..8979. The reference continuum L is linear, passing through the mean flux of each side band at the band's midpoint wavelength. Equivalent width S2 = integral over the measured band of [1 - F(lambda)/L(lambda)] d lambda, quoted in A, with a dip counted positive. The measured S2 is -1.5 A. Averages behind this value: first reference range 23.2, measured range 23.3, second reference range 22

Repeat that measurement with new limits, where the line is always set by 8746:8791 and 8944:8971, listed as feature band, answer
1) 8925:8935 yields 0.62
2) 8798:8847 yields 1.58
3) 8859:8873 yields 0.59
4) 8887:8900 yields -0.17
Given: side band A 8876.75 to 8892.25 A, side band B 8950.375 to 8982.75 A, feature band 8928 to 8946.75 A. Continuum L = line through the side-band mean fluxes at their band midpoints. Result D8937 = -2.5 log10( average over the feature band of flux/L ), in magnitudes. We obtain 0.07 mag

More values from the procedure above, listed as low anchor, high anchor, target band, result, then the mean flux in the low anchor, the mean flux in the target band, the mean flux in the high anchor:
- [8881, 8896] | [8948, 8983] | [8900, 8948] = 0.06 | 23.3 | 21.7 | 22.4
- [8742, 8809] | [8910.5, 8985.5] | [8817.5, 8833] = 0.03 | 23.4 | 22.3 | 21.9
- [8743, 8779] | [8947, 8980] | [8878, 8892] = -0.04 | 23.5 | 23.7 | 22.4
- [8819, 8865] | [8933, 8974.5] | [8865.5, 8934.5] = -0.01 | 22.8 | 22.6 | 22.1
